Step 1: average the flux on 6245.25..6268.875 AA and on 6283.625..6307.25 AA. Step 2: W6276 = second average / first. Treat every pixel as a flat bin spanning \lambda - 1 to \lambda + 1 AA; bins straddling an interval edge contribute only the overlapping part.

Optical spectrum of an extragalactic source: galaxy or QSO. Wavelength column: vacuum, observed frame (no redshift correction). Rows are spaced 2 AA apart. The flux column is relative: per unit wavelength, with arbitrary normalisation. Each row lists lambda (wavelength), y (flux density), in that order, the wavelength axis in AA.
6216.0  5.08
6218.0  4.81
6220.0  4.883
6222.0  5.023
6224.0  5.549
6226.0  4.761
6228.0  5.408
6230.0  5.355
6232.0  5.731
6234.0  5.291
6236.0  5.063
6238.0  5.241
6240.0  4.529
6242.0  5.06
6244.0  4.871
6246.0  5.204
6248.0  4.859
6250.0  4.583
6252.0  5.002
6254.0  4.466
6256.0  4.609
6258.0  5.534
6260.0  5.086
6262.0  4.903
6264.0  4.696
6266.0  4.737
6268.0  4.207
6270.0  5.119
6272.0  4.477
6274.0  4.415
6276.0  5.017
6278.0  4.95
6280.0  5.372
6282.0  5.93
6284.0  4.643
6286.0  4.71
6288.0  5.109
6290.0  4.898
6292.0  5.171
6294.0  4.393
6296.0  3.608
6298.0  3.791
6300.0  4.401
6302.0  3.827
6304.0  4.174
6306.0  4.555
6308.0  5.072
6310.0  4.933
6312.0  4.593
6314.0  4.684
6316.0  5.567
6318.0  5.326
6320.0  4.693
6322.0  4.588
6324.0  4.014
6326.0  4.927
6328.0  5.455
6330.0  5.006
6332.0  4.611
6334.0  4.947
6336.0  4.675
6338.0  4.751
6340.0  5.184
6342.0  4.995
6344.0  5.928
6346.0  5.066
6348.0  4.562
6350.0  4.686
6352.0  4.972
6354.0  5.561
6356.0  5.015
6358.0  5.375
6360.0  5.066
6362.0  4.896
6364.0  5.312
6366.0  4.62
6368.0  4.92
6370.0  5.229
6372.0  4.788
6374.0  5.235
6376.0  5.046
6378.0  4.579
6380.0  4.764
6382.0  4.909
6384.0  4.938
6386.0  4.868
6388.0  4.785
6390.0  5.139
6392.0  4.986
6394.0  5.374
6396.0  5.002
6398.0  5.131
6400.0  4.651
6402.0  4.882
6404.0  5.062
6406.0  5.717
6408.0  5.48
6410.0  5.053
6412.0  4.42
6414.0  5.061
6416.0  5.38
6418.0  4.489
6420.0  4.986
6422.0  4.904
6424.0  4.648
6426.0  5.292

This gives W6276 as 0.92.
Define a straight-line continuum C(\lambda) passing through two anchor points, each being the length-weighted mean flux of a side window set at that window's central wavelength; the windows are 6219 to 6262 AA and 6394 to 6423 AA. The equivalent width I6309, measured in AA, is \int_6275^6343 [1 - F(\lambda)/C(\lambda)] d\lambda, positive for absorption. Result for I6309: 3.5 AA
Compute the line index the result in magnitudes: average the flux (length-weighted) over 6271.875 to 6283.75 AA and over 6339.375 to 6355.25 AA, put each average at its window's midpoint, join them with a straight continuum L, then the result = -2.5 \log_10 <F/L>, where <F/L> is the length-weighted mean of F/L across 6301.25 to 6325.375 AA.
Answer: 0.09 mag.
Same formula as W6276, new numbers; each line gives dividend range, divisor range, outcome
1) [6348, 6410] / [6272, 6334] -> 1.06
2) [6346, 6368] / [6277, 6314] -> 1.07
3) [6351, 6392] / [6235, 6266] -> 1.02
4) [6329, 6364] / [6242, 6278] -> 1.04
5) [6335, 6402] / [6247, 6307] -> 1.06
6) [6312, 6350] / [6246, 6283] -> 1.01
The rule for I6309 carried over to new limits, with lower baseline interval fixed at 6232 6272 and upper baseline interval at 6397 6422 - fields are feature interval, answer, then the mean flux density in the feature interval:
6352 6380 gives -0.3 AA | 5.04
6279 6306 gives 1.8 AA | 4.62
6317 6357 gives 0.2 AA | 4.95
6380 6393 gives 0.2 AA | 4.92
